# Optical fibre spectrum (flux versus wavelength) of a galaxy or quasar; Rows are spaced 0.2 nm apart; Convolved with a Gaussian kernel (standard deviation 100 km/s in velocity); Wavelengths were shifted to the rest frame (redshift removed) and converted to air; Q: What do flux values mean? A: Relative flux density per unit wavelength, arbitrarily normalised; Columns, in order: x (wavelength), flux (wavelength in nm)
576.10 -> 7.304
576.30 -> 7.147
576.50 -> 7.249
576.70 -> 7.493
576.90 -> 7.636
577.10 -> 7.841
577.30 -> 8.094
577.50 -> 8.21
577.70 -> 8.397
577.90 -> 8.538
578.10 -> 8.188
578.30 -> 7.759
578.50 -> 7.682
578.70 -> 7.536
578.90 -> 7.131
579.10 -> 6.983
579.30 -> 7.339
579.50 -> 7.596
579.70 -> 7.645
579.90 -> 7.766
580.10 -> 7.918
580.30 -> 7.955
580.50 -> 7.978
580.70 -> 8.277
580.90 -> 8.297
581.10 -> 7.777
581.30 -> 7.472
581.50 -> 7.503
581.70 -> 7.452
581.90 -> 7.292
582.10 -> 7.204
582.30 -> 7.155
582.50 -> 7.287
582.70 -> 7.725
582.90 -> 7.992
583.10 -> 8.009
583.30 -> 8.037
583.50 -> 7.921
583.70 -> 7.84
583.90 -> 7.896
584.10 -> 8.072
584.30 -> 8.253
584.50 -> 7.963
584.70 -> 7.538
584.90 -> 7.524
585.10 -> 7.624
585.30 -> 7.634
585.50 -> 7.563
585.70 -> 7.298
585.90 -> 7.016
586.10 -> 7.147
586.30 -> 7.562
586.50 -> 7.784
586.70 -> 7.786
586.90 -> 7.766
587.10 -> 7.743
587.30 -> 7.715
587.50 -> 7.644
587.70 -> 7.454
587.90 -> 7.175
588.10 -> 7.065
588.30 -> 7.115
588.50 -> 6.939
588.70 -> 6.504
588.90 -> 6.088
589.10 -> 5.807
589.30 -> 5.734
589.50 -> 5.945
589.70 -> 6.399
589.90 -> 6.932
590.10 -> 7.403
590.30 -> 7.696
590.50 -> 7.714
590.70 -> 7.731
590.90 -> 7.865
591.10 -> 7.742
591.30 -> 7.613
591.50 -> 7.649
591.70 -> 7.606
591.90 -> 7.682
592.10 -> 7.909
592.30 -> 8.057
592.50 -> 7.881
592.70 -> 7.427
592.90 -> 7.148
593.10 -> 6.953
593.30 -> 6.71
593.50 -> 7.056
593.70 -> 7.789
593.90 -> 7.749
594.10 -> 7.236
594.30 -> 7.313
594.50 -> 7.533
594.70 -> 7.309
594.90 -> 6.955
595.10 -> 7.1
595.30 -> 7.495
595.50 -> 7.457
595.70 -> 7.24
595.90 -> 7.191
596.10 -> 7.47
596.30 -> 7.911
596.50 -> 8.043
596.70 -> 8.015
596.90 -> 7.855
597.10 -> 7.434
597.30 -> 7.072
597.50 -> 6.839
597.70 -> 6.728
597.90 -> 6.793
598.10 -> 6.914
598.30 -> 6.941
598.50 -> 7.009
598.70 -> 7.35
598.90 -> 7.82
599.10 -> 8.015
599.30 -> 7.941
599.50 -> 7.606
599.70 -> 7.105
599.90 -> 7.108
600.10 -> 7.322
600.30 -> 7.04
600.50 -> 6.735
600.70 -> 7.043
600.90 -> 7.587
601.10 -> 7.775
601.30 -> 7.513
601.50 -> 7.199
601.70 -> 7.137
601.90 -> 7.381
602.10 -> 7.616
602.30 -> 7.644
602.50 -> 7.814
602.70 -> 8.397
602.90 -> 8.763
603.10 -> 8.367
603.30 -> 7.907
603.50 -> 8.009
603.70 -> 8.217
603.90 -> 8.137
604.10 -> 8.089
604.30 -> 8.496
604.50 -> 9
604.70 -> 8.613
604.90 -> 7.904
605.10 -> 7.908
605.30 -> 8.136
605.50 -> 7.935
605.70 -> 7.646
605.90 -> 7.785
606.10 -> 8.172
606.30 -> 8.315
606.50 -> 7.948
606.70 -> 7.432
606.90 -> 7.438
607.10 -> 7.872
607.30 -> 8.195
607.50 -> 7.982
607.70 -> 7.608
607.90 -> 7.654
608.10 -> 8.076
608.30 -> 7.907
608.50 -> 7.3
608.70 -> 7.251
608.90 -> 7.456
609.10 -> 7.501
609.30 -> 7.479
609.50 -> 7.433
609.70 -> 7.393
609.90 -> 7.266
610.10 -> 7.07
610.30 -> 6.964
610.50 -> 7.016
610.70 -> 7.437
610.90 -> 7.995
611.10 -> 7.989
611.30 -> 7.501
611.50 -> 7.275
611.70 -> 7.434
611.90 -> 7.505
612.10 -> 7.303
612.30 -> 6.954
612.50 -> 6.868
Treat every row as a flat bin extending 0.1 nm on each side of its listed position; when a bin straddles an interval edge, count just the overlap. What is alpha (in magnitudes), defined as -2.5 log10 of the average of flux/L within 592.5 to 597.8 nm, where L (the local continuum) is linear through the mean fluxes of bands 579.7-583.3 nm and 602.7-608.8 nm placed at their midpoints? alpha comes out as 0.07 mag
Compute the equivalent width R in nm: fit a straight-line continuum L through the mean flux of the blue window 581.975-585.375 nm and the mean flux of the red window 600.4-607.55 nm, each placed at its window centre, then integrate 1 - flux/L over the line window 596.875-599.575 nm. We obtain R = 0.19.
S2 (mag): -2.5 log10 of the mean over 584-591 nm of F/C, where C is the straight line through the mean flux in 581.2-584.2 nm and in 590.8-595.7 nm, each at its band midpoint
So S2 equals 0.04 mag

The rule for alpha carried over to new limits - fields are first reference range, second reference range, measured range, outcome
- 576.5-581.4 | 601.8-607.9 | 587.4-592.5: 0.101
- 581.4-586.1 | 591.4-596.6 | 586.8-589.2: 0.071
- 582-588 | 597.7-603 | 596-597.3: -0.036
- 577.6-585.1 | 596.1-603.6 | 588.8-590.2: 0.205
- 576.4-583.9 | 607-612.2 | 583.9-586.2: 0.012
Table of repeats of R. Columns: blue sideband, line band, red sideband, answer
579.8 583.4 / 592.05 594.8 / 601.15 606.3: 0.16 nm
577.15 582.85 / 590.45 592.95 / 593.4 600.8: -0.08 nm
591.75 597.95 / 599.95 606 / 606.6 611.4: -0.28 nm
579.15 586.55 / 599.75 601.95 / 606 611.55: 0.11 nm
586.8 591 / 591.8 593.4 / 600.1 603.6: -0.05 nm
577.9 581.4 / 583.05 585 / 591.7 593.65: -0.07 nm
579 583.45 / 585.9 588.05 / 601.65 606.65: 0.06 nm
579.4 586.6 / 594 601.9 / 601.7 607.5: 0.58 nm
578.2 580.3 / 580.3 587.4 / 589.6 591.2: -0.18 nm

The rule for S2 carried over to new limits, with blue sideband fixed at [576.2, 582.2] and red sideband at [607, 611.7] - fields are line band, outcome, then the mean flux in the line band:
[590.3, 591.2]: -0.015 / 7.76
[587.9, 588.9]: 0.121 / 6.85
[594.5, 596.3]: 0.043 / 7.33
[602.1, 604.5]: -0.083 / 8.18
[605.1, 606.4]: -0.059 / 7.99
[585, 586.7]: 0.029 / 7.47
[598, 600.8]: 0.047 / 7.28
